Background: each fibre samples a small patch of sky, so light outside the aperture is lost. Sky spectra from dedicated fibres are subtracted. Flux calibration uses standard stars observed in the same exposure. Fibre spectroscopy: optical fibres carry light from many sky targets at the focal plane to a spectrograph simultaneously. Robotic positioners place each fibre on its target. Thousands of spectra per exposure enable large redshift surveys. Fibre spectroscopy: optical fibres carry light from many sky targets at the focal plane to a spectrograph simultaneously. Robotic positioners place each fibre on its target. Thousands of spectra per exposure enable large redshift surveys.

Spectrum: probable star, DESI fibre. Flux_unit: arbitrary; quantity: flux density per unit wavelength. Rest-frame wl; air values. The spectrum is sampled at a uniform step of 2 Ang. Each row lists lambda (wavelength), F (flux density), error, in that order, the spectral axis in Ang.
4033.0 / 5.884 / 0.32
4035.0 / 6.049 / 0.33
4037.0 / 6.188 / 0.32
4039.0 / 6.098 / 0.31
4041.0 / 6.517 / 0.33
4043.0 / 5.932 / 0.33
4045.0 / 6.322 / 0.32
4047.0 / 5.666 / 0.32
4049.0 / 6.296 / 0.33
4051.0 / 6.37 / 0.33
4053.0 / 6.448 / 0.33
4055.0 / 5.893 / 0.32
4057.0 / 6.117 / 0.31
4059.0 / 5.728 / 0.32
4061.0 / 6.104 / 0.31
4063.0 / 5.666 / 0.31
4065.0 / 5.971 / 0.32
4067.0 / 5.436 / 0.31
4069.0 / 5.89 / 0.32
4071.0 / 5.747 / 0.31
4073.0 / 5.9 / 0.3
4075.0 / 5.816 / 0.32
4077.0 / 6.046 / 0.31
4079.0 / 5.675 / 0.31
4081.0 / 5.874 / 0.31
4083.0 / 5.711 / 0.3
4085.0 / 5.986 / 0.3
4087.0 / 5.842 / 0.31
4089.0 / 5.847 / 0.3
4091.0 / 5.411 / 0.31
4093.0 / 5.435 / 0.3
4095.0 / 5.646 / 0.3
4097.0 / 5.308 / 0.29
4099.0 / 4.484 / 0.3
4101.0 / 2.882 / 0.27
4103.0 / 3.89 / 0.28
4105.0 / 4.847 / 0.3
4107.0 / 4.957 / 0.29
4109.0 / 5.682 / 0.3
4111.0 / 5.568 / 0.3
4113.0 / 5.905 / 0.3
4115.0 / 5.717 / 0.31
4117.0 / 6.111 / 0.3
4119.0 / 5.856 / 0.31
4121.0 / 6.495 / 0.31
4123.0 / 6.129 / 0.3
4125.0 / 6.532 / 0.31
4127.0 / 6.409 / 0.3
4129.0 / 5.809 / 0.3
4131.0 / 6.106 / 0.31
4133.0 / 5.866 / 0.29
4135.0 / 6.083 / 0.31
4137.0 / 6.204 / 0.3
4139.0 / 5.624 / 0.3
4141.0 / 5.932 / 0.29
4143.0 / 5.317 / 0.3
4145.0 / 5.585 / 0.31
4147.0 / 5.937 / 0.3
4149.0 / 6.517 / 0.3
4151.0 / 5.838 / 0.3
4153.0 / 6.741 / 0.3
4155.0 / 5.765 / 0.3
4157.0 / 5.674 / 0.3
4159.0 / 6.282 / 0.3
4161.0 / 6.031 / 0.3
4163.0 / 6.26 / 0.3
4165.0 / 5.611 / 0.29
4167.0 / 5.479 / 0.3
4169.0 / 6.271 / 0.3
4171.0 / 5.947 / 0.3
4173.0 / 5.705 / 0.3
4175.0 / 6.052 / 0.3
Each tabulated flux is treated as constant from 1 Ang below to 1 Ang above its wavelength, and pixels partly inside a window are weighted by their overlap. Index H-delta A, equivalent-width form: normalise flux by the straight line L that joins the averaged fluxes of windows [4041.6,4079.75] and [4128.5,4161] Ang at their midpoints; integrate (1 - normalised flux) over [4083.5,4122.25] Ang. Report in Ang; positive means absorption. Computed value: 3.8 Ang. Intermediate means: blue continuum 5.96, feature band 5.37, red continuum 5.96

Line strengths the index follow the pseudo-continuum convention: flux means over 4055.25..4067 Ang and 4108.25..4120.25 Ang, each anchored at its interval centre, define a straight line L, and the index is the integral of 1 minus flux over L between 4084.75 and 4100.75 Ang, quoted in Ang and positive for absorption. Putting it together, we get 1.4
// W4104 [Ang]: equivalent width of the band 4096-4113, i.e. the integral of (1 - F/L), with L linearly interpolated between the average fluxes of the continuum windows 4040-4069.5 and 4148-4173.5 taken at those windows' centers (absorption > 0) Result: 3.5 Ang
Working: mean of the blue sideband 6.03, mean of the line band 4.77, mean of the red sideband 6.02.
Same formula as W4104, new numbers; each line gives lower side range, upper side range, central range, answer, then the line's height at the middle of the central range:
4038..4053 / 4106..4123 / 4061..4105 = 3.9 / 5.98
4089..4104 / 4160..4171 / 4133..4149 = -1.0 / 5.53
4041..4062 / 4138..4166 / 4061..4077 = 0.7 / 6.08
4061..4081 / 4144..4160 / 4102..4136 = 1.1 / 5.95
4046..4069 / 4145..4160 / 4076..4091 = 0.4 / 6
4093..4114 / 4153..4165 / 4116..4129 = -2.2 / 5.31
